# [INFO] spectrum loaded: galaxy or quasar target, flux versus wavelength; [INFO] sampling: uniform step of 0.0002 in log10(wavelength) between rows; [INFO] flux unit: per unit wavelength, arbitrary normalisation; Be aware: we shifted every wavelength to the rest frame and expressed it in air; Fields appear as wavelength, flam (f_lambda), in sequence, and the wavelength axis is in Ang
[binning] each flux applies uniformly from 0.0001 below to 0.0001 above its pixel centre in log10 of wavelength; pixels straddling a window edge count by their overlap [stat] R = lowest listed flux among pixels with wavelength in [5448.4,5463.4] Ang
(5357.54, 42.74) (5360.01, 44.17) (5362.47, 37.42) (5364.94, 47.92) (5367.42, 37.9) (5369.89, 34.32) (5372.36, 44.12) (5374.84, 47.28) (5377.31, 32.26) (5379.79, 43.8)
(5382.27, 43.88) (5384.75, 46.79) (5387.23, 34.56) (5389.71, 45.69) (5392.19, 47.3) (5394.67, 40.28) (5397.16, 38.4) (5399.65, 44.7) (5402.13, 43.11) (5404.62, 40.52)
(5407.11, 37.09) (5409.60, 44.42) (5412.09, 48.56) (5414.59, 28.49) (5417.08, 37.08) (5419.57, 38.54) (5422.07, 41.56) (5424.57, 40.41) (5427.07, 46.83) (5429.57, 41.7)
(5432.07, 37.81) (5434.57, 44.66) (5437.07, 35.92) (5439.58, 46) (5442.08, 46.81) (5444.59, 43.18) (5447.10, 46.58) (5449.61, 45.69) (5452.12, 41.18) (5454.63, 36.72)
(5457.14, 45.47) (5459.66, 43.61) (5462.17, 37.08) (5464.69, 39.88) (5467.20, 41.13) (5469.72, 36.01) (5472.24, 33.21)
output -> 36.72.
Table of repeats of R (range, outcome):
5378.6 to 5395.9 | 34.56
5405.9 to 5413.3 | 37.09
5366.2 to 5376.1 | 34.32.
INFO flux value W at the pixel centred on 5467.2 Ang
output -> 41.13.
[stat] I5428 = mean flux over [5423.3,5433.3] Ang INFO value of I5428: 41.7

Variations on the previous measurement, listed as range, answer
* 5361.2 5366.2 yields 42.7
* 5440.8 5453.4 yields 44.7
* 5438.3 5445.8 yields 45.3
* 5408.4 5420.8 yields 39.4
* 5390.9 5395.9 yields 43.9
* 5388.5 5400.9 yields 43.3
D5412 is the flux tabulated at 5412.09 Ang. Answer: 48.56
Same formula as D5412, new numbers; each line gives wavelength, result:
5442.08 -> 46.81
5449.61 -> 45.69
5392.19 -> 47.3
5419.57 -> 38.54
